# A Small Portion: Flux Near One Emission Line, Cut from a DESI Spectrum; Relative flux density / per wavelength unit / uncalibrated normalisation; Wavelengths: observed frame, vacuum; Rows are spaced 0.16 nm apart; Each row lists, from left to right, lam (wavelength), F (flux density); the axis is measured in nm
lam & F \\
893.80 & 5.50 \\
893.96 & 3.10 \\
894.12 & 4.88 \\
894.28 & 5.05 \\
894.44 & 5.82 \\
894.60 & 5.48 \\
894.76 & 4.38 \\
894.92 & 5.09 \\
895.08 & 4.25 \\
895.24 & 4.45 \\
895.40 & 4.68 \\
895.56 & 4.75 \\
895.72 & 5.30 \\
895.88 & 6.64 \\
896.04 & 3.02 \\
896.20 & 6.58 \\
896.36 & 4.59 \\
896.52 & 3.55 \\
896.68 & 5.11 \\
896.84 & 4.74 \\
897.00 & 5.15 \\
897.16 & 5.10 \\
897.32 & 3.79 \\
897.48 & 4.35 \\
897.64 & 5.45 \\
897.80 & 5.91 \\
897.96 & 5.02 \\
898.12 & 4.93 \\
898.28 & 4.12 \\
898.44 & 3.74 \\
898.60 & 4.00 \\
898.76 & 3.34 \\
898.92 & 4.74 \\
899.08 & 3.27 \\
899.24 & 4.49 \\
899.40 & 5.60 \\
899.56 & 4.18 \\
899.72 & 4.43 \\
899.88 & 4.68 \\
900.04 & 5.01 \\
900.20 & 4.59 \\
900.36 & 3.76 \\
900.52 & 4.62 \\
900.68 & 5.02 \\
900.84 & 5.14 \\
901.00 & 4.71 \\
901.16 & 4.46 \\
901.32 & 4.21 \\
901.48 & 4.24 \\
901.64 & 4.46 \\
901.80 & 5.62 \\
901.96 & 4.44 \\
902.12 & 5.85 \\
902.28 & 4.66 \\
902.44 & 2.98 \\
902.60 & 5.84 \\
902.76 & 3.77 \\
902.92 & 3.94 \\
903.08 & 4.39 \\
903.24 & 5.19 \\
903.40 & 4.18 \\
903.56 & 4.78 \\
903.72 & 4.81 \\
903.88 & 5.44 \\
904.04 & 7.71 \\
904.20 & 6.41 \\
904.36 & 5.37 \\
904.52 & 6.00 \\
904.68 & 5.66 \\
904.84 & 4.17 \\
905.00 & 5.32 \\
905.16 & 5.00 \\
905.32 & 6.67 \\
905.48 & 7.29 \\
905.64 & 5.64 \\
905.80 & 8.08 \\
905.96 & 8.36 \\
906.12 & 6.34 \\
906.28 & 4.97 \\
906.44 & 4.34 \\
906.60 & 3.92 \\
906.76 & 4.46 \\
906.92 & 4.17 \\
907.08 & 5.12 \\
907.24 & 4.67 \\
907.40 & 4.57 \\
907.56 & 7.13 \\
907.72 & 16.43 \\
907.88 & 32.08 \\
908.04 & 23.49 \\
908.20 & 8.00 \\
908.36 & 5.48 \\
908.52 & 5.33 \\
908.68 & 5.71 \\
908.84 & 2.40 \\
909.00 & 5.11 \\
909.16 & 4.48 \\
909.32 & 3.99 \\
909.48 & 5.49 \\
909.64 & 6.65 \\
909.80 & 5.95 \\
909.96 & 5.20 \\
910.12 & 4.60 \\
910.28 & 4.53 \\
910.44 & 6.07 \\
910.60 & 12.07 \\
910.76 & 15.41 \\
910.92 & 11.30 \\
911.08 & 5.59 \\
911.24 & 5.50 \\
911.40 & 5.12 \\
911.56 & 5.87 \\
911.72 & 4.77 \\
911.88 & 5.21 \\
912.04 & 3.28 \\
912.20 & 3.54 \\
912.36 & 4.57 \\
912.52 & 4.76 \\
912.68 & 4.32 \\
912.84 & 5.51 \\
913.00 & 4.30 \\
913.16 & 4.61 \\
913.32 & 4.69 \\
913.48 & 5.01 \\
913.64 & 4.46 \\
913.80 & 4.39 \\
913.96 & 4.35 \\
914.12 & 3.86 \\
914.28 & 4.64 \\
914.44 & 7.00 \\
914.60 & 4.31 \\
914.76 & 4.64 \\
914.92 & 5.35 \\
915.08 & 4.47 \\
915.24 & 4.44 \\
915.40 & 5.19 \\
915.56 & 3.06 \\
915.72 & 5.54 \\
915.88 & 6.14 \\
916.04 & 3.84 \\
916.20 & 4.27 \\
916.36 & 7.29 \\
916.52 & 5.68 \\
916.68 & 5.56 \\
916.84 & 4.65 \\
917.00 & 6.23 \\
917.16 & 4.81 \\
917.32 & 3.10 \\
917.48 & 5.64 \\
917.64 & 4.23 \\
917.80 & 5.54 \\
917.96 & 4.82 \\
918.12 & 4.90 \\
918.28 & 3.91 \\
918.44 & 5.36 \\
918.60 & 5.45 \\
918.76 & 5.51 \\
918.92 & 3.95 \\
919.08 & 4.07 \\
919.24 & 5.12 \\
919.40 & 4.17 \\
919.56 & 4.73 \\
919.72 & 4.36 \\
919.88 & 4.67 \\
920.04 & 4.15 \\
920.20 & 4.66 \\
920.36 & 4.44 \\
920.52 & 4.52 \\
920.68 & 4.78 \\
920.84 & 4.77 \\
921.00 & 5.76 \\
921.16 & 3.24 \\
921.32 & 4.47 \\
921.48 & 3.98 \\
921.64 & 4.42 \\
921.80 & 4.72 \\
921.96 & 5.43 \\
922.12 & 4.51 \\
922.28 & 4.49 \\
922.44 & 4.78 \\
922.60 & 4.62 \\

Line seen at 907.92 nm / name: H-alpha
